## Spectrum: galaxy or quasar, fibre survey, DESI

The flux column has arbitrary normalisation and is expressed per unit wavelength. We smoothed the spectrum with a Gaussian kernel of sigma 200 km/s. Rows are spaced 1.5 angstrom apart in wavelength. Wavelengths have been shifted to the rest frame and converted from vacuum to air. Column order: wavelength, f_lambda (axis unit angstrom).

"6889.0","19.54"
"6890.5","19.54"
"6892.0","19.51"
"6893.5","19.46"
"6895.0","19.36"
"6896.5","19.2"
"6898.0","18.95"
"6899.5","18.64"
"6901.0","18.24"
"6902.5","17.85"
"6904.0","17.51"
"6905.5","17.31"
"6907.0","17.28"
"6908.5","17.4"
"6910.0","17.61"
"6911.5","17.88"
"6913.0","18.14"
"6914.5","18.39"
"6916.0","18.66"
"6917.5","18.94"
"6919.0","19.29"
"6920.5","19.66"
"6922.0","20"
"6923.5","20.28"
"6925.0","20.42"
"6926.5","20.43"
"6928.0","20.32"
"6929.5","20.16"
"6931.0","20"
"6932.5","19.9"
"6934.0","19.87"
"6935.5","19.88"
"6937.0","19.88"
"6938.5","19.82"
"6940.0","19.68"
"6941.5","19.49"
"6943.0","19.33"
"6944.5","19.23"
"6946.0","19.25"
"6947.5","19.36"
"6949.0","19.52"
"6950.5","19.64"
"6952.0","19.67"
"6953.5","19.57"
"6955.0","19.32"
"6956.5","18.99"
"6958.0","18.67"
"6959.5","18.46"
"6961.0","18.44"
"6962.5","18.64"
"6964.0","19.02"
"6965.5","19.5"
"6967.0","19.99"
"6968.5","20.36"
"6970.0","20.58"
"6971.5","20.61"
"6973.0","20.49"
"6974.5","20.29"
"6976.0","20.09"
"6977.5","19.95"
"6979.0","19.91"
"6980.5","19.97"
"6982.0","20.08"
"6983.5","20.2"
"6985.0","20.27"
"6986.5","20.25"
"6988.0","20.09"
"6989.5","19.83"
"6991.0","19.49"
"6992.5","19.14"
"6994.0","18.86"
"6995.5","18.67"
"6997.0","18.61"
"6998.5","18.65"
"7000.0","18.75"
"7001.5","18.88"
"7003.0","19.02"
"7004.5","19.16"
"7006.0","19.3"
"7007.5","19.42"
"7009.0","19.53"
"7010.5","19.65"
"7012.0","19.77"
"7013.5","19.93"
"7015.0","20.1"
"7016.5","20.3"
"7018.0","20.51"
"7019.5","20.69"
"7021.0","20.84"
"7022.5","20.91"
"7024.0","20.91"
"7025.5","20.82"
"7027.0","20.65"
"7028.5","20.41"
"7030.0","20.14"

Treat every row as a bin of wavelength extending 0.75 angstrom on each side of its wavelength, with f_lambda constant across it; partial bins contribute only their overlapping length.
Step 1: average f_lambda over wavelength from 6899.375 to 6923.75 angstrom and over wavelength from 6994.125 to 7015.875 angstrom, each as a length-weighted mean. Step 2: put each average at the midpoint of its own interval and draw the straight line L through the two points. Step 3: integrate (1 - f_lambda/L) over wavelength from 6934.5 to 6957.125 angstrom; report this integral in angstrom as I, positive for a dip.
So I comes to -1.0 angstrom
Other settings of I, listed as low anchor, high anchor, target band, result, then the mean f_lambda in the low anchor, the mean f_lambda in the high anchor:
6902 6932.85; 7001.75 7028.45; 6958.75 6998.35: -0.05 angstrom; 18.9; 20.1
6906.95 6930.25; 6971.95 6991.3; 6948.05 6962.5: 0.41 angstrom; 19.1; 20.1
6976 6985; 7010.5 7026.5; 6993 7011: 1.10 angstrom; 20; 20.4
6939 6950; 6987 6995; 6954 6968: 0.29 angstrom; 19.4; 19.5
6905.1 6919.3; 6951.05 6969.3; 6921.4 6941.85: -1.64 angstrom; 18.1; 19.2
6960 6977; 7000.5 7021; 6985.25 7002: 0.45 angstrom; 19.8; 19.7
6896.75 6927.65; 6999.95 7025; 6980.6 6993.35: -0.21 angstrom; 18.7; 19.9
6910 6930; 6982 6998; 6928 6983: -0.61 angstrom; 19.4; 19.6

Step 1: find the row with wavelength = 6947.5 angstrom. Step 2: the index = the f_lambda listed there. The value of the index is 19.36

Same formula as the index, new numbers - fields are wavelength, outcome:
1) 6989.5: 19.83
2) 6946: 19.25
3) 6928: 20.32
